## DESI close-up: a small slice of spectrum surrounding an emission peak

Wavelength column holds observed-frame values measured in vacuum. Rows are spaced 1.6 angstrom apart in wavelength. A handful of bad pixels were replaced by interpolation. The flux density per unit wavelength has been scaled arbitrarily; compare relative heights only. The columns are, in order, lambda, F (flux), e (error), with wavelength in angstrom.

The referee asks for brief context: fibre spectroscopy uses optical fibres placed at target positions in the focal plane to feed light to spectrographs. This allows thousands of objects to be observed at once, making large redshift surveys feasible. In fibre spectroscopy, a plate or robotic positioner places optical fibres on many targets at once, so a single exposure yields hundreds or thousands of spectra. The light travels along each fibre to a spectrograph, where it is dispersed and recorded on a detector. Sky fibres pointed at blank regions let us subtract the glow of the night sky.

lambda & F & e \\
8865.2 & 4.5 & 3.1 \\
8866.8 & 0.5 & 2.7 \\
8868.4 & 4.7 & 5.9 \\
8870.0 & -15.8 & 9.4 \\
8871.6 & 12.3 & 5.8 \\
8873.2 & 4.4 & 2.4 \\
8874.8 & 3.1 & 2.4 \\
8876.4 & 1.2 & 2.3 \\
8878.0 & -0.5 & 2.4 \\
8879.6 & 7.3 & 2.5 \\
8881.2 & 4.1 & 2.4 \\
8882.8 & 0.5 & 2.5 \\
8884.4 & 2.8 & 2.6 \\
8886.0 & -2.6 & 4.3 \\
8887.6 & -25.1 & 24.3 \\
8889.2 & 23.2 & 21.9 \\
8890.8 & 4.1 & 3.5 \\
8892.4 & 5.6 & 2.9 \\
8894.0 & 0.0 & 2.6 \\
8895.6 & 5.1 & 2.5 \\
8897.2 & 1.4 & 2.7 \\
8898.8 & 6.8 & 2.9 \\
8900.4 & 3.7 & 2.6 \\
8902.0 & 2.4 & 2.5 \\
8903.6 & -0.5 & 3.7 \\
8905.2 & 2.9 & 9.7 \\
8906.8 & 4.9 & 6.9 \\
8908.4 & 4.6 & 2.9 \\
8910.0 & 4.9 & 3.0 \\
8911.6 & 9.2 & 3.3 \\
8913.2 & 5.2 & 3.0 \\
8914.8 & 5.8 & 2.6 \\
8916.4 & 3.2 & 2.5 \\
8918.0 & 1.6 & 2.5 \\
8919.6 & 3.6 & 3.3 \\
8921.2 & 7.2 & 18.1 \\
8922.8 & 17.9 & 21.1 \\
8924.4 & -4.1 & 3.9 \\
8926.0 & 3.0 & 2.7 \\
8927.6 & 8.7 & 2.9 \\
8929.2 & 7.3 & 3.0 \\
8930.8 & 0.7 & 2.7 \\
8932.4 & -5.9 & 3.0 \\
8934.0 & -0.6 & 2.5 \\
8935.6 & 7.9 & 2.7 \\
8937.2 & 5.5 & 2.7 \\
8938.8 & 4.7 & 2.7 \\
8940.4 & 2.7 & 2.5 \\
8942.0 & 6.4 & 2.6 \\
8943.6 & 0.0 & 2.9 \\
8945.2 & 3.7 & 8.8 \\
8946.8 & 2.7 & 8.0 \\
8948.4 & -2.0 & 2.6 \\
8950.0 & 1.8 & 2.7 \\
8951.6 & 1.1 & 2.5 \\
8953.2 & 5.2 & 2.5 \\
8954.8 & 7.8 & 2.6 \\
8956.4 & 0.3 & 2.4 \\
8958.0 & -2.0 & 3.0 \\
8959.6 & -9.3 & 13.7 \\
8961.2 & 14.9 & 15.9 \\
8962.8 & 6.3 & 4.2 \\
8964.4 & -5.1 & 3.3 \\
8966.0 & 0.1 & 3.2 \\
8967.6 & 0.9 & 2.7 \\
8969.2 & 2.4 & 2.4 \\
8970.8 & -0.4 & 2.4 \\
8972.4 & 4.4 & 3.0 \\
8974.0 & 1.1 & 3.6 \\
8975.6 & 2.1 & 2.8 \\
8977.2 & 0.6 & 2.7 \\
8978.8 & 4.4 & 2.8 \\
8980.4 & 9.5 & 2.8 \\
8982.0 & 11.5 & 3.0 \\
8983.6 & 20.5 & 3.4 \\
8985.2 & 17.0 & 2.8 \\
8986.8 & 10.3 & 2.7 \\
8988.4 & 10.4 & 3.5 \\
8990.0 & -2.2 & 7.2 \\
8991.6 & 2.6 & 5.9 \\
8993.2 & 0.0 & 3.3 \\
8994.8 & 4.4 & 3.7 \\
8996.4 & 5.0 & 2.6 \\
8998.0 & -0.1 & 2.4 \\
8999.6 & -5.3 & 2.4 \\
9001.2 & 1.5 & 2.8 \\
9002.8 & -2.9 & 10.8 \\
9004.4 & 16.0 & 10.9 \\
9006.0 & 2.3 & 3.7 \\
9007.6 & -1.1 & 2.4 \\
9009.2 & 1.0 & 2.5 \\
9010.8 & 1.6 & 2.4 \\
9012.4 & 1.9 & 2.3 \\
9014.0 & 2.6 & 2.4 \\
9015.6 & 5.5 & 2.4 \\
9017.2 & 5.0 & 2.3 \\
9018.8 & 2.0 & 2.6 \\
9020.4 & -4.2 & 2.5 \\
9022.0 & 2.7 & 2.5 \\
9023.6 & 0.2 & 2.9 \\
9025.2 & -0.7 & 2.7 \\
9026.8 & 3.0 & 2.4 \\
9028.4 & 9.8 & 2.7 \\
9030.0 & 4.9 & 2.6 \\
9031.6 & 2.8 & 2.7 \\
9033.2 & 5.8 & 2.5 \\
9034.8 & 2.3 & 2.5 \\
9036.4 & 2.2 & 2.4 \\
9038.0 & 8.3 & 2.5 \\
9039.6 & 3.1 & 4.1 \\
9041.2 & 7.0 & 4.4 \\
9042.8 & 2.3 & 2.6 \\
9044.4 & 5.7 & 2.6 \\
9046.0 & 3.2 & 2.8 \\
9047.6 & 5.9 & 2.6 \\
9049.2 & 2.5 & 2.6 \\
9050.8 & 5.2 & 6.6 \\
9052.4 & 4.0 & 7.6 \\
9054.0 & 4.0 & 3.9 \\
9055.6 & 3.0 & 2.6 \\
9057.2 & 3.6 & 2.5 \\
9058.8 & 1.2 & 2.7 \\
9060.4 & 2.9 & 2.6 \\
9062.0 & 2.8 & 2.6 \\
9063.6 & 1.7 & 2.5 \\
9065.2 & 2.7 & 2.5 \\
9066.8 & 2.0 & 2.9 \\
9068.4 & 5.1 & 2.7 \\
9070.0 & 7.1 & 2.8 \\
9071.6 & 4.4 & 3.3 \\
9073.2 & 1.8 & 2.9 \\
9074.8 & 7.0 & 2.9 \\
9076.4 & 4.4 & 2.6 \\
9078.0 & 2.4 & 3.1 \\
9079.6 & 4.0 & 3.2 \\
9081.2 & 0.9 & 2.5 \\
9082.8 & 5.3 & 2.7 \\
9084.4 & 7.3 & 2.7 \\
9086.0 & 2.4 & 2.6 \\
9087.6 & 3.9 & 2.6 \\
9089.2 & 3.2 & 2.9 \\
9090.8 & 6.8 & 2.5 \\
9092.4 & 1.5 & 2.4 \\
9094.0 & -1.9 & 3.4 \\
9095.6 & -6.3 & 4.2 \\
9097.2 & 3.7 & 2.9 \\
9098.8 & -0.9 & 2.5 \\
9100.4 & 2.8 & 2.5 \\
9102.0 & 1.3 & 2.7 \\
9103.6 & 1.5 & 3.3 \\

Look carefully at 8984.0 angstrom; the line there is Hgamma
